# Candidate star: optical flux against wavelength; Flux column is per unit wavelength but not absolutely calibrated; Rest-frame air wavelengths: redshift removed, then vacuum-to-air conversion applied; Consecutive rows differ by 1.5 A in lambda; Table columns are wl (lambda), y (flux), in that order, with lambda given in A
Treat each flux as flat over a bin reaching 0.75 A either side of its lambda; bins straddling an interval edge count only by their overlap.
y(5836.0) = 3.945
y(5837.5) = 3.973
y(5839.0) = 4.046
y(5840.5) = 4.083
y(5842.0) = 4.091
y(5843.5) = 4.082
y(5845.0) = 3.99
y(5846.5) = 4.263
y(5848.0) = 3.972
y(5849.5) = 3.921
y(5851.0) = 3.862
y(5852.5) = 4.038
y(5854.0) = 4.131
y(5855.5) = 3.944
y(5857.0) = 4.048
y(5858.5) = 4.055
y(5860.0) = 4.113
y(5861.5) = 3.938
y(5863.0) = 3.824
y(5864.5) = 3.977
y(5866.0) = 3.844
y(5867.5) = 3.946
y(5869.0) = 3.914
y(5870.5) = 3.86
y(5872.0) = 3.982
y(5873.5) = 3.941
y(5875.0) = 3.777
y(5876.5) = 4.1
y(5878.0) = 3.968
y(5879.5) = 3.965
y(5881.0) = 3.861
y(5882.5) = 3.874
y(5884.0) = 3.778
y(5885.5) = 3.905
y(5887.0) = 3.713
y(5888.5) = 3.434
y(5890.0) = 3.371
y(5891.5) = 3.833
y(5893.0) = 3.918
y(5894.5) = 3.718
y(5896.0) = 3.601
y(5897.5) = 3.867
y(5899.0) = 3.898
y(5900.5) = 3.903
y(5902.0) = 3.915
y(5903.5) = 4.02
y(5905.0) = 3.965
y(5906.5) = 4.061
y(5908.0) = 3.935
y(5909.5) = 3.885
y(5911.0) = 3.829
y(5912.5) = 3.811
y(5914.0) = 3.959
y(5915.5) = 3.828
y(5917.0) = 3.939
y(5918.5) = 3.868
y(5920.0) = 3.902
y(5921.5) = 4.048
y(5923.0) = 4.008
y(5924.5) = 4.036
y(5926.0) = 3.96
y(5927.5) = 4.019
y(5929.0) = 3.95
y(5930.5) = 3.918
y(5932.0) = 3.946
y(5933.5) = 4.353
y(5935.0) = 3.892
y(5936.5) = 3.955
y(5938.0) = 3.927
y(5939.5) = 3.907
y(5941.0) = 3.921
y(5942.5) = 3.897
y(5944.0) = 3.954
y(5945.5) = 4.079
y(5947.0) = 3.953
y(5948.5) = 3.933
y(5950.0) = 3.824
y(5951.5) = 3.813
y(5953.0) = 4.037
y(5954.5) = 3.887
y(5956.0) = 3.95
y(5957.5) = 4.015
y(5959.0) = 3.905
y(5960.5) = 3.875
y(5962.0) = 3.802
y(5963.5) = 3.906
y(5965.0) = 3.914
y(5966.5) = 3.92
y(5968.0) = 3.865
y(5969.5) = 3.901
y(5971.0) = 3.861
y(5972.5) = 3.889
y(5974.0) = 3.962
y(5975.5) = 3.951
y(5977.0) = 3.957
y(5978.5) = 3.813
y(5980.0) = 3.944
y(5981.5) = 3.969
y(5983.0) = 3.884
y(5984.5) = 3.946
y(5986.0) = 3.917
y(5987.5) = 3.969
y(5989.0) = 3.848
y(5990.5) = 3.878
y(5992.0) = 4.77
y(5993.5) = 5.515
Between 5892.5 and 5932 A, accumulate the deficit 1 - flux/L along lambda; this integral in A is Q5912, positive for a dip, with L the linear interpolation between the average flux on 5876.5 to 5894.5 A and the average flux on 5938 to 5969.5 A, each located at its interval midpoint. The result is -0.7 A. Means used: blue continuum 3.79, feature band 3.91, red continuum 3.92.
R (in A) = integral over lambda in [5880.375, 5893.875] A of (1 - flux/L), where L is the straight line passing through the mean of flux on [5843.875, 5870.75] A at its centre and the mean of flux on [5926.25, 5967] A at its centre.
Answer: 0.8 A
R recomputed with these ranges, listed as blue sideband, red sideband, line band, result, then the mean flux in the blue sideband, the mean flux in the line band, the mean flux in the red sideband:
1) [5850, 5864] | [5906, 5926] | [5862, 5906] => 1.2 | 3.99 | 3.85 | 3.93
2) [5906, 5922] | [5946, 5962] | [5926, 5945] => -0.3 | 3.91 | 3.97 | 3.92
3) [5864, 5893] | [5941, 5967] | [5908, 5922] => -0.1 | 3.85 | 3.9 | 3.92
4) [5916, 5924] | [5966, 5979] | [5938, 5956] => 0.0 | 3.95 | 3.93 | 3.9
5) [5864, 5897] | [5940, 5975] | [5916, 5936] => -0.5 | 3.83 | 3.99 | 3.92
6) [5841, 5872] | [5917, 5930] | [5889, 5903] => 0.7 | 3.99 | 3.78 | 3.97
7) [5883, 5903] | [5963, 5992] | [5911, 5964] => -1.2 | 3.76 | 3.94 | 3.93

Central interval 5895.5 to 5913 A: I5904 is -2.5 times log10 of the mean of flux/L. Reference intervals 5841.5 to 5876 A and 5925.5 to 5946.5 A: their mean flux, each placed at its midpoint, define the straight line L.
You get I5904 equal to 0.02 mag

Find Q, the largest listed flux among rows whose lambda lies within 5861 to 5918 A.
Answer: 4.1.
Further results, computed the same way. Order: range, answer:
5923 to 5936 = 4.353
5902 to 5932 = 4.061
